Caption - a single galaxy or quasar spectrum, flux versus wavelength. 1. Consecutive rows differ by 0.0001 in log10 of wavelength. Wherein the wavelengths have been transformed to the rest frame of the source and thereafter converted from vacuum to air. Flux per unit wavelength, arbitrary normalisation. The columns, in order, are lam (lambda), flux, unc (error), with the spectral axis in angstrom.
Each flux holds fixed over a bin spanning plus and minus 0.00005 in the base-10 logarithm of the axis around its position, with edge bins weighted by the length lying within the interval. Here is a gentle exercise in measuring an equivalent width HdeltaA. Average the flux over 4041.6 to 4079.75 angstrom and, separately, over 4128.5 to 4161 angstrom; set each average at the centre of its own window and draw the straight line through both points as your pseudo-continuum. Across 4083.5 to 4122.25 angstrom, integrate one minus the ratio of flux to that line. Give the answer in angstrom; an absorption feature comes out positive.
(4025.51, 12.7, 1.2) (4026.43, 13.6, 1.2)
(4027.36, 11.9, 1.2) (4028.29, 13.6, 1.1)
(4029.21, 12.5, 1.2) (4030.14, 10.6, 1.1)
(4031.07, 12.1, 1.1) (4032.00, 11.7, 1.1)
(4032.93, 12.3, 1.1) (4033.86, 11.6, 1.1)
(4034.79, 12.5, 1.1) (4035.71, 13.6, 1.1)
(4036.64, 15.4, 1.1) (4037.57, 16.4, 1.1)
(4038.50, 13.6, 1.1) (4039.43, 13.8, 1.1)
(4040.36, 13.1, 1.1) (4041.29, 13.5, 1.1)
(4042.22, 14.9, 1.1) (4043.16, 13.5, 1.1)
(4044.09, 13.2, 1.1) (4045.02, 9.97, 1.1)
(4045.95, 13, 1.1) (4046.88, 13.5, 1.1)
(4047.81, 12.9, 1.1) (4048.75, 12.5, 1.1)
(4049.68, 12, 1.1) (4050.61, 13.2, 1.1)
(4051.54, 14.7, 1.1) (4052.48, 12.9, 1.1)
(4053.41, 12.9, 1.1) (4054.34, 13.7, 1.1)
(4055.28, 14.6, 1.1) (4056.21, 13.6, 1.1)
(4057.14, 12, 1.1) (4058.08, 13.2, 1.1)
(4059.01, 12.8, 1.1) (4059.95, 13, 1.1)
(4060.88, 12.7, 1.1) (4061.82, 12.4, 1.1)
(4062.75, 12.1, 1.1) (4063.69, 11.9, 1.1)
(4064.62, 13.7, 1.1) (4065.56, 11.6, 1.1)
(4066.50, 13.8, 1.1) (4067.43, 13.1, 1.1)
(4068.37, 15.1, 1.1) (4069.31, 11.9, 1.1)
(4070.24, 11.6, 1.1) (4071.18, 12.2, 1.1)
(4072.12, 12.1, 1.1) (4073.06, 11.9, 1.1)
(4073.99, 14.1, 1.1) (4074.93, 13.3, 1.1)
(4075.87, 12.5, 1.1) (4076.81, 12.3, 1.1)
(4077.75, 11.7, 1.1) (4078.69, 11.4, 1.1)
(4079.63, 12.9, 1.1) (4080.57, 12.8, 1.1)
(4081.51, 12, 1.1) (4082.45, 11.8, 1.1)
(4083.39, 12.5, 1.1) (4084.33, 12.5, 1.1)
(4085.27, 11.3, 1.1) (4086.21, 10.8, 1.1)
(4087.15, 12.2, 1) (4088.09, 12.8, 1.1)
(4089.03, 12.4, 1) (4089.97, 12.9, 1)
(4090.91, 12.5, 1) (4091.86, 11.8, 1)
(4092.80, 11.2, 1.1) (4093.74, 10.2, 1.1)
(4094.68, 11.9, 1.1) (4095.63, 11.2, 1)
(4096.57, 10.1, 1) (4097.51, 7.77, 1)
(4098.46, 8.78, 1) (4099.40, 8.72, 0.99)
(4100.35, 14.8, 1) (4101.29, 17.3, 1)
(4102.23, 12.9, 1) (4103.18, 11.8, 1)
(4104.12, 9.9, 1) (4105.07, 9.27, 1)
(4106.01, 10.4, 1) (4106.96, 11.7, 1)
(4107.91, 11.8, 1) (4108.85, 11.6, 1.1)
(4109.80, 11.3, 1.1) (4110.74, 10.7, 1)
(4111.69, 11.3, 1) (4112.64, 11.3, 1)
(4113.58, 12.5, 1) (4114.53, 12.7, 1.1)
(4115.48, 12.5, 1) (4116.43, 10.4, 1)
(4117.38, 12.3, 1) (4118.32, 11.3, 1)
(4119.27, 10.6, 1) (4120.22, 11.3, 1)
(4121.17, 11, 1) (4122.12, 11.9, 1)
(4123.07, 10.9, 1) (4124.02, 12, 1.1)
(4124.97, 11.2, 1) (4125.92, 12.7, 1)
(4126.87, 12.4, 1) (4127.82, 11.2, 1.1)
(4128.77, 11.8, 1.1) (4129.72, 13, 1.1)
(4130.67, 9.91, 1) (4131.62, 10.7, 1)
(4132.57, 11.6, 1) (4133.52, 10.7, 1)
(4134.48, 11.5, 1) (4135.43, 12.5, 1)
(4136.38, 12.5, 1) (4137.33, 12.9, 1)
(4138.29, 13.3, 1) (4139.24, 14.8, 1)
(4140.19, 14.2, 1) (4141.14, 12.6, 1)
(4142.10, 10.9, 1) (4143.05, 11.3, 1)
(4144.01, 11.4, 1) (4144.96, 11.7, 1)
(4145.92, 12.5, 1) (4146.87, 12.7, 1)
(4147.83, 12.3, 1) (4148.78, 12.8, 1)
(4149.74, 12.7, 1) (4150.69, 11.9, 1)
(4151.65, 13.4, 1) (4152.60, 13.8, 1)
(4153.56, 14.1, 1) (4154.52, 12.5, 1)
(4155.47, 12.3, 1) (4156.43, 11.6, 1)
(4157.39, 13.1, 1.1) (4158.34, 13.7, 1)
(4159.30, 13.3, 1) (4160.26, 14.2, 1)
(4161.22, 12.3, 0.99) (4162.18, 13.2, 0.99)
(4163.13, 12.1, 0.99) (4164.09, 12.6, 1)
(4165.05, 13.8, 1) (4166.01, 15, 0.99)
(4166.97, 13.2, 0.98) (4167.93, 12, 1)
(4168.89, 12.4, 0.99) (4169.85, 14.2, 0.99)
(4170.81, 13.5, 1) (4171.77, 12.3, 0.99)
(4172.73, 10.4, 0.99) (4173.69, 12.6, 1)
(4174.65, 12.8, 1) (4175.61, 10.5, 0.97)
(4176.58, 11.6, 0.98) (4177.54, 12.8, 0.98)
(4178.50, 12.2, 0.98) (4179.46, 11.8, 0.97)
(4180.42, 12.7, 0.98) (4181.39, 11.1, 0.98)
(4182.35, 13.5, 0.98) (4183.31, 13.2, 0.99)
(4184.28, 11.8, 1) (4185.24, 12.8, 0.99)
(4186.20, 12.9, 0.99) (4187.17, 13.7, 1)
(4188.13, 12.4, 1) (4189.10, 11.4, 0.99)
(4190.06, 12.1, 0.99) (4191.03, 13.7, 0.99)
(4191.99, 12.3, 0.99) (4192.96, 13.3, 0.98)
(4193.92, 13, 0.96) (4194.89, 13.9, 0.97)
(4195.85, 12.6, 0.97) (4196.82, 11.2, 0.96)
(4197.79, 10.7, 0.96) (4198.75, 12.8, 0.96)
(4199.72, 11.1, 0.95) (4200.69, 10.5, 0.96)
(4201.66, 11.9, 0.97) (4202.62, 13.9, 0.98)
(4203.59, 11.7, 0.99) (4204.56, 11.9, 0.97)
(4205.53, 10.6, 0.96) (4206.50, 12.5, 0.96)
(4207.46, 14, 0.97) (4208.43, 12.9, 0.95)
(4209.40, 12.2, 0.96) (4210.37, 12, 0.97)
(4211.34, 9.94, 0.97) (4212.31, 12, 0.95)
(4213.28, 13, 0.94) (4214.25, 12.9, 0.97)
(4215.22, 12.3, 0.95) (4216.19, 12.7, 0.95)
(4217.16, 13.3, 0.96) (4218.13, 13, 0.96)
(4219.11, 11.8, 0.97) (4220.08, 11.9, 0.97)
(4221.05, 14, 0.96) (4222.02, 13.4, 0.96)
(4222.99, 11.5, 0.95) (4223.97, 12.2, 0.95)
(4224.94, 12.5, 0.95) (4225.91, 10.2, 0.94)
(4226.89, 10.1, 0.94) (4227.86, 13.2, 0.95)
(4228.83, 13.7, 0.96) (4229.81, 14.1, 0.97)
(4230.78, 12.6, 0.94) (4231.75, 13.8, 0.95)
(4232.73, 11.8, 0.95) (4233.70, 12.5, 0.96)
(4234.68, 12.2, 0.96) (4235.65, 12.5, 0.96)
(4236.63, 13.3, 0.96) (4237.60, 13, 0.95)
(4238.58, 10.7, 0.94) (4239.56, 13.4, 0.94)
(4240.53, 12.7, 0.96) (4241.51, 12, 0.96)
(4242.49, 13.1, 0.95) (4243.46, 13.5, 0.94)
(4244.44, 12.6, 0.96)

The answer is 3.5 angstrom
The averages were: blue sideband 12.8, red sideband 12.5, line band 11.5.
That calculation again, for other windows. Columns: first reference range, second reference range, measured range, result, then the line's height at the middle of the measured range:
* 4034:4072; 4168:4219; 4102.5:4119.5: 2.0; 12.8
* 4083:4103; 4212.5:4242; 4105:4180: -1.0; 12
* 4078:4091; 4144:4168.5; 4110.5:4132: 1.7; 12.5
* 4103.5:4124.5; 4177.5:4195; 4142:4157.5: -0.6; 12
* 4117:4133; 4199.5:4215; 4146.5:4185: -2.9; 11.8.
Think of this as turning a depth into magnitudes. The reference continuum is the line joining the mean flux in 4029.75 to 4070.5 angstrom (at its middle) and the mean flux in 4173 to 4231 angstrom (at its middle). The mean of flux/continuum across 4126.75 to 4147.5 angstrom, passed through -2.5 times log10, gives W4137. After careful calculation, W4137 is 0.047 mag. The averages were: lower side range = 13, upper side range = 12.3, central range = 12.1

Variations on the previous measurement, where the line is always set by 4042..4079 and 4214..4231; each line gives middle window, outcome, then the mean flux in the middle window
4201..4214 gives 0.031 mag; 12.2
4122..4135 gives 0.105 mag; 11.5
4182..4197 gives -0.016 mag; 12.8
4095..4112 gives 0.141 mag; 11.2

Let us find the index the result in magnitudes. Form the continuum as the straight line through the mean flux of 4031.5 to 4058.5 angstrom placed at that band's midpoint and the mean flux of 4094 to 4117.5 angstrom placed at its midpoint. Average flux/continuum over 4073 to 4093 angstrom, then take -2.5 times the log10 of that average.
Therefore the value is -0.02 mag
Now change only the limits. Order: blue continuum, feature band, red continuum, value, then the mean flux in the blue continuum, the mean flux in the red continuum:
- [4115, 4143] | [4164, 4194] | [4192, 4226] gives -0.04 mag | 11.9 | 12.3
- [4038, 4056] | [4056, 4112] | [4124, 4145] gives 0.06 mag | 13.2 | 12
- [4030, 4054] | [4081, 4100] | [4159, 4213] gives 0.14 mag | 13.1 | 12.4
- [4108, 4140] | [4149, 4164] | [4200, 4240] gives -0.08 mag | 11.8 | 12.4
